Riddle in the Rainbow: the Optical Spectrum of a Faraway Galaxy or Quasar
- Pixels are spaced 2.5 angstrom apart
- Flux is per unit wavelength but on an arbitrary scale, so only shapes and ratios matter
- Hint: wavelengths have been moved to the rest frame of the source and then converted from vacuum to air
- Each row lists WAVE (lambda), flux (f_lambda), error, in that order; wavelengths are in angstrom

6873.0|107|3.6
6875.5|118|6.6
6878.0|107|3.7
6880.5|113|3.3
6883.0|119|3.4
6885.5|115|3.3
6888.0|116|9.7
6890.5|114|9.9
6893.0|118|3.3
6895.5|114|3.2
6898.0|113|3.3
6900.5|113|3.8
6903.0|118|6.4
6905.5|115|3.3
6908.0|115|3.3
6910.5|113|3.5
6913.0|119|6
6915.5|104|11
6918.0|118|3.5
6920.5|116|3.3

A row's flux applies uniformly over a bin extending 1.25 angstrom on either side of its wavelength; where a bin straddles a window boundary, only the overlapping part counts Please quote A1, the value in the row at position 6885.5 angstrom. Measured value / 115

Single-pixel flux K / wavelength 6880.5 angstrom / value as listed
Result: 113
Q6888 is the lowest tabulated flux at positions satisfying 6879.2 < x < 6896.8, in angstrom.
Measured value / 113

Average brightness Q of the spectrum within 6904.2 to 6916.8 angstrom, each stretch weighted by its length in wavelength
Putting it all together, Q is 113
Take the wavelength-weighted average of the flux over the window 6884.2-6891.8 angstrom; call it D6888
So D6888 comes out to 115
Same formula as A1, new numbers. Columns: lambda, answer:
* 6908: 115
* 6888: 116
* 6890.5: 114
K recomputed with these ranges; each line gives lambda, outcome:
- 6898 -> 113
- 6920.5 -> 116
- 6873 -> 107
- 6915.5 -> 104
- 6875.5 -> 118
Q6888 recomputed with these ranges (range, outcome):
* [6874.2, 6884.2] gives 107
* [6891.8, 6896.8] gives 114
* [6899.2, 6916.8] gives 104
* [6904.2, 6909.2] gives 115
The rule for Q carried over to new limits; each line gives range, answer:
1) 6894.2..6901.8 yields 113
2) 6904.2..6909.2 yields 115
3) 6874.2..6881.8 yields 113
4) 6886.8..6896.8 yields 115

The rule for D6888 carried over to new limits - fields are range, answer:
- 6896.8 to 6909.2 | 115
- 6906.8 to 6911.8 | 114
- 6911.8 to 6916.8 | 111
